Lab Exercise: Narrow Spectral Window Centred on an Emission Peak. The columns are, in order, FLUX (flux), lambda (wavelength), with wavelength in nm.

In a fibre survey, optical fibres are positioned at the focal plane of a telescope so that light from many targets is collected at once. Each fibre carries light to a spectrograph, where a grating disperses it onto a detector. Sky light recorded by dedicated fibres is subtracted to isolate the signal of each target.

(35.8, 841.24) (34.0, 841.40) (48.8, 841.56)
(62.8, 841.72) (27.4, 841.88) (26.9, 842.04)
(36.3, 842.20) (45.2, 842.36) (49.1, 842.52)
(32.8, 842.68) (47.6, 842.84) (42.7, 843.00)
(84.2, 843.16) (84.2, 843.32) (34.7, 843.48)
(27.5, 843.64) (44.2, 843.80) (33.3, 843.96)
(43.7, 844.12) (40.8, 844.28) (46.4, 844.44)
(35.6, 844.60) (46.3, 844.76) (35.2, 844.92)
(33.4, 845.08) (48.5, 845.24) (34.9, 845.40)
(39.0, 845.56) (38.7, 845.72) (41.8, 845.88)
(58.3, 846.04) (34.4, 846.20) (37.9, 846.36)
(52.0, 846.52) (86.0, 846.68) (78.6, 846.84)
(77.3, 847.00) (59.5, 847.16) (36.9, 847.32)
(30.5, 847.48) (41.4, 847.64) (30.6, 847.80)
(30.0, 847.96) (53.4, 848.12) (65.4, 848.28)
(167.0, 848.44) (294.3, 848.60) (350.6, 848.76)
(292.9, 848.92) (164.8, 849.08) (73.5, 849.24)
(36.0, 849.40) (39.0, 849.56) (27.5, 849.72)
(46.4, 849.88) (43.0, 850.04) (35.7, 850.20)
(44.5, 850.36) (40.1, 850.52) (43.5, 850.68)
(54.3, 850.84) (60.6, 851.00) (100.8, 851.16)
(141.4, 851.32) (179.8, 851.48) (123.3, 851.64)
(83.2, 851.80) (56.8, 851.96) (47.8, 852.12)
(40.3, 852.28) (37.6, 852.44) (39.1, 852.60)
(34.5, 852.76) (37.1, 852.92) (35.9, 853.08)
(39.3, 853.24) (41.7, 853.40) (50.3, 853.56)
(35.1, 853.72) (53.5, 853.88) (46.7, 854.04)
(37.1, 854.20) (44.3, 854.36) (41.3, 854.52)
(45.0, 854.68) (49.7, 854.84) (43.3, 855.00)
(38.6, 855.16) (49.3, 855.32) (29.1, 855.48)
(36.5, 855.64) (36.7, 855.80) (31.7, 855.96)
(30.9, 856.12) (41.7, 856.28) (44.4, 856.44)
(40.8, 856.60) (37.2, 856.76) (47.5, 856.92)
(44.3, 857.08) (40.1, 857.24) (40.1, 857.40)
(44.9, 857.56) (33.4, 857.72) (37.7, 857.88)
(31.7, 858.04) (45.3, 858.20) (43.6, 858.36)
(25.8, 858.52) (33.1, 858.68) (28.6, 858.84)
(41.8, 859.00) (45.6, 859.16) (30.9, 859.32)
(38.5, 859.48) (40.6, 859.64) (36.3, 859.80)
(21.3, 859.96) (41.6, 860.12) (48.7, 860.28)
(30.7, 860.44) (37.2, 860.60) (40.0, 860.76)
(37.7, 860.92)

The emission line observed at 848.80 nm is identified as H-alpha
